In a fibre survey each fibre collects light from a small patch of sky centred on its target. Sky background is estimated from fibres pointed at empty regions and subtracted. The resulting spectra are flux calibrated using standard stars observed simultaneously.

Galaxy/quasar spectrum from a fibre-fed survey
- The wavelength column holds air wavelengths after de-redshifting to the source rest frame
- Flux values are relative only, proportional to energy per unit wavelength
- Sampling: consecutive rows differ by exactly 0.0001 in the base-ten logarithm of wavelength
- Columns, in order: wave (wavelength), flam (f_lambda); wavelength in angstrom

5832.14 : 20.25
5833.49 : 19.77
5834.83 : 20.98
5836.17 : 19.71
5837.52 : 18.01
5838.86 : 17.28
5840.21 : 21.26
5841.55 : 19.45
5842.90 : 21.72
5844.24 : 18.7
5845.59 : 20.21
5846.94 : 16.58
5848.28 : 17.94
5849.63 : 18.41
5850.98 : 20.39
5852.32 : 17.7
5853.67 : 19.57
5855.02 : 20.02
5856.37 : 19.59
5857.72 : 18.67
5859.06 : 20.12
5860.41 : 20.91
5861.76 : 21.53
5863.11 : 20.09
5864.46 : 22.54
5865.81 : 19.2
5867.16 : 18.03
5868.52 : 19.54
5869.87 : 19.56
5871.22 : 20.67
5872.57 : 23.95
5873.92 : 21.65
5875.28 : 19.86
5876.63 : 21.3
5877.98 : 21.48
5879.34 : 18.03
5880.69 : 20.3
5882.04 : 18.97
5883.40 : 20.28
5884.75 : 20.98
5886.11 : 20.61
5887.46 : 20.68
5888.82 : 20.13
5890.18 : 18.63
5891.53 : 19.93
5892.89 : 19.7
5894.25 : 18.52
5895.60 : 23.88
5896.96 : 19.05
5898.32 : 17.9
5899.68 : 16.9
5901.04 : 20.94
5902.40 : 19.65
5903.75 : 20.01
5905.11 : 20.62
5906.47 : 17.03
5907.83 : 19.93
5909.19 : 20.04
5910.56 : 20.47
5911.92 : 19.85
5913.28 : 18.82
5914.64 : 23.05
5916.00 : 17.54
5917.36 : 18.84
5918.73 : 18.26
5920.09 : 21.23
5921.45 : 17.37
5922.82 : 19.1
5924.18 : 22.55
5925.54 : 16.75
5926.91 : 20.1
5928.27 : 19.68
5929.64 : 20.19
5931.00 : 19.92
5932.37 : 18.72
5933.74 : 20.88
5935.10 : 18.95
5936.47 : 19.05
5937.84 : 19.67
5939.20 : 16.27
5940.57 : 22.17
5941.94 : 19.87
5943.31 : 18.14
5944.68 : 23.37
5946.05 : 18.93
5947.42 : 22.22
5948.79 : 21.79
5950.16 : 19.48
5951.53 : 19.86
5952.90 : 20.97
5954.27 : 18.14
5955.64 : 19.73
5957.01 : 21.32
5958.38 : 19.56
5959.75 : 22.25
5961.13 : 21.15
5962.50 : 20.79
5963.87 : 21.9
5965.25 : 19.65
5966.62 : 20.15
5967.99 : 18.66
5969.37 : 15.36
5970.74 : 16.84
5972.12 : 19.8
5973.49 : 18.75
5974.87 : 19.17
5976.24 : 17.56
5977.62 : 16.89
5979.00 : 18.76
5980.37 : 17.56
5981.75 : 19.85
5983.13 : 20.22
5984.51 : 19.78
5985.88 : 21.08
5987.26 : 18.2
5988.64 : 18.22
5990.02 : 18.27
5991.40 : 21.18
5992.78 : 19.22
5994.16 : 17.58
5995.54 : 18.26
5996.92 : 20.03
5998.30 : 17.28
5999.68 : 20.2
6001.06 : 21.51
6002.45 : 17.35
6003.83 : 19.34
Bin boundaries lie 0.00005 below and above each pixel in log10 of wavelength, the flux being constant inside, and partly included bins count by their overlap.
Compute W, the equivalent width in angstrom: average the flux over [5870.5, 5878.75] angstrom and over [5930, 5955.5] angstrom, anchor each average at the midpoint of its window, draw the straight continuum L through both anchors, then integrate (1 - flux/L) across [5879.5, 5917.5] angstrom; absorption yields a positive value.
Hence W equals 2.1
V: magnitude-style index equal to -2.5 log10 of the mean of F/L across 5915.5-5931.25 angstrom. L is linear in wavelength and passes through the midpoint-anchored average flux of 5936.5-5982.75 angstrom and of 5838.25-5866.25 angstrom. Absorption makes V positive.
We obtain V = 0.02 mag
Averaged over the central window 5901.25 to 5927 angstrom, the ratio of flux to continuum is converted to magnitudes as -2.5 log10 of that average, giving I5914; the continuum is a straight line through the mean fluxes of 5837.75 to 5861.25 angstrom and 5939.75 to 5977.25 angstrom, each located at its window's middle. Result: 0.01 mag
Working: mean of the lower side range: 19.3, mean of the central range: 19.6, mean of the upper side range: 19.9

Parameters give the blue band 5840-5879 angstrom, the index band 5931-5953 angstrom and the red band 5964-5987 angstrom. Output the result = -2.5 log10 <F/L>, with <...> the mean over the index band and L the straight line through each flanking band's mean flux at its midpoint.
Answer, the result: -0.05 mag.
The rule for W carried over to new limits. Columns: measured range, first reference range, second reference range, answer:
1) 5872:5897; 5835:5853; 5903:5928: -1.4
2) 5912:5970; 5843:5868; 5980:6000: -1.7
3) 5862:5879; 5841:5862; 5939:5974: -1.0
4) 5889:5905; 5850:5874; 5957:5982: 0.2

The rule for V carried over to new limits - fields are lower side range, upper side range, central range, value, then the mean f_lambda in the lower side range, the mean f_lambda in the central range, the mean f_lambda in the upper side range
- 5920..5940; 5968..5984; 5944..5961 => -0.101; 19.3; 20.6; 18.3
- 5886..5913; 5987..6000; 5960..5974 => -0.019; 19.7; 19.4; 18.8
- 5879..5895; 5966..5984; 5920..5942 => -0.022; 19.8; 19.5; 18.4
